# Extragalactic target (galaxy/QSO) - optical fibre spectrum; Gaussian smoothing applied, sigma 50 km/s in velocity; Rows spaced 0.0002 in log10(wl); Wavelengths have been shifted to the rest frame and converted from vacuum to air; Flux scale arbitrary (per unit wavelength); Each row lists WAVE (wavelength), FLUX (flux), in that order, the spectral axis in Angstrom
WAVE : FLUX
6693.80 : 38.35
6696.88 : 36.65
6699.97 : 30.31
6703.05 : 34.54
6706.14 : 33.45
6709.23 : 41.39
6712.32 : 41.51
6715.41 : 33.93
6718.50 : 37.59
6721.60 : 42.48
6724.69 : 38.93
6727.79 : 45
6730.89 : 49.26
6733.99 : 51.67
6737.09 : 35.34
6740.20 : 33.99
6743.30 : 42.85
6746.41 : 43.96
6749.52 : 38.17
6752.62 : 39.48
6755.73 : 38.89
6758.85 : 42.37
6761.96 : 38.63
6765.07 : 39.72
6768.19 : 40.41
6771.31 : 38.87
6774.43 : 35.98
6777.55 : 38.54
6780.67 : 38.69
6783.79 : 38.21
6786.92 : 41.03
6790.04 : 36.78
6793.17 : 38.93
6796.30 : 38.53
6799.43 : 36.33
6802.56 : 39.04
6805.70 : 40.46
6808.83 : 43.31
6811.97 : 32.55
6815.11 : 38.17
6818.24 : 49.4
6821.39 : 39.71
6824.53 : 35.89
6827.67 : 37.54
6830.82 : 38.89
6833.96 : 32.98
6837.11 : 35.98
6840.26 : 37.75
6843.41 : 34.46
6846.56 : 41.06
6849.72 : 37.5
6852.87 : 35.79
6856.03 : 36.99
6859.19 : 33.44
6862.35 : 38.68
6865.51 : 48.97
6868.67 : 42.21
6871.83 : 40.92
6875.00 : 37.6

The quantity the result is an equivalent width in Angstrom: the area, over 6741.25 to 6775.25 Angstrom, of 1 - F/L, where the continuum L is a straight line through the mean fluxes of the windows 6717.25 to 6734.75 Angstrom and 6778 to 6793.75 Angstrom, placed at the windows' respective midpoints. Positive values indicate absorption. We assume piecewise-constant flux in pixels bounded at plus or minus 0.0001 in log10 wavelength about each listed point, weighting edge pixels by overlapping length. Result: 1.0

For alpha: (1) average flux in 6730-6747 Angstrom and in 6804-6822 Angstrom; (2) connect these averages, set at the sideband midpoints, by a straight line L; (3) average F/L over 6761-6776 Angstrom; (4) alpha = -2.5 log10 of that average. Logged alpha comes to 0.08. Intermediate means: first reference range 42.5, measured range 38.7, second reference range 40.6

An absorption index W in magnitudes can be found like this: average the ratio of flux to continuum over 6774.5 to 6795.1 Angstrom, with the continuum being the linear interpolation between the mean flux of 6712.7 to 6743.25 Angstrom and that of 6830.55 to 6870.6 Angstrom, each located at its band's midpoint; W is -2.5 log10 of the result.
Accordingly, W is 0.03 mag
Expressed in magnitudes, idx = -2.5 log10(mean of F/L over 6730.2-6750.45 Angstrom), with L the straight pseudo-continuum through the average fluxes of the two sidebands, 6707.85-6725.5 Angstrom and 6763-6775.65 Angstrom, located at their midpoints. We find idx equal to -0.078 mag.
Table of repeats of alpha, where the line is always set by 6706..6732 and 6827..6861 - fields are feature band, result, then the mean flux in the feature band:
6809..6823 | -0.08 mag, 40.3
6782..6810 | -0.03 mag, 39.1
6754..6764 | -0.02 mag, 39.9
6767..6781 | 0.01 mag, 38.4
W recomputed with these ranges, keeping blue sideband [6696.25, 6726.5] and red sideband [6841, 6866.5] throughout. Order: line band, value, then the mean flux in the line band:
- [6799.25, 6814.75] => -0.02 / 38.5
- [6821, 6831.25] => 0.01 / 37.7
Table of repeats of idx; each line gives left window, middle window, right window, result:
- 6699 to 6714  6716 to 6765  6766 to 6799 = -0.102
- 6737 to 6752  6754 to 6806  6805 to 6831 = 0.015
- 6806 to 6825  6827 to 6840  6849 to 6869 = 0.092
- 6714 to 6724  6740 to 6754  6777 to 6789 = -0.047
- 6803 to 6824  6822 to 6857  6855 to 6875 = 0.093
